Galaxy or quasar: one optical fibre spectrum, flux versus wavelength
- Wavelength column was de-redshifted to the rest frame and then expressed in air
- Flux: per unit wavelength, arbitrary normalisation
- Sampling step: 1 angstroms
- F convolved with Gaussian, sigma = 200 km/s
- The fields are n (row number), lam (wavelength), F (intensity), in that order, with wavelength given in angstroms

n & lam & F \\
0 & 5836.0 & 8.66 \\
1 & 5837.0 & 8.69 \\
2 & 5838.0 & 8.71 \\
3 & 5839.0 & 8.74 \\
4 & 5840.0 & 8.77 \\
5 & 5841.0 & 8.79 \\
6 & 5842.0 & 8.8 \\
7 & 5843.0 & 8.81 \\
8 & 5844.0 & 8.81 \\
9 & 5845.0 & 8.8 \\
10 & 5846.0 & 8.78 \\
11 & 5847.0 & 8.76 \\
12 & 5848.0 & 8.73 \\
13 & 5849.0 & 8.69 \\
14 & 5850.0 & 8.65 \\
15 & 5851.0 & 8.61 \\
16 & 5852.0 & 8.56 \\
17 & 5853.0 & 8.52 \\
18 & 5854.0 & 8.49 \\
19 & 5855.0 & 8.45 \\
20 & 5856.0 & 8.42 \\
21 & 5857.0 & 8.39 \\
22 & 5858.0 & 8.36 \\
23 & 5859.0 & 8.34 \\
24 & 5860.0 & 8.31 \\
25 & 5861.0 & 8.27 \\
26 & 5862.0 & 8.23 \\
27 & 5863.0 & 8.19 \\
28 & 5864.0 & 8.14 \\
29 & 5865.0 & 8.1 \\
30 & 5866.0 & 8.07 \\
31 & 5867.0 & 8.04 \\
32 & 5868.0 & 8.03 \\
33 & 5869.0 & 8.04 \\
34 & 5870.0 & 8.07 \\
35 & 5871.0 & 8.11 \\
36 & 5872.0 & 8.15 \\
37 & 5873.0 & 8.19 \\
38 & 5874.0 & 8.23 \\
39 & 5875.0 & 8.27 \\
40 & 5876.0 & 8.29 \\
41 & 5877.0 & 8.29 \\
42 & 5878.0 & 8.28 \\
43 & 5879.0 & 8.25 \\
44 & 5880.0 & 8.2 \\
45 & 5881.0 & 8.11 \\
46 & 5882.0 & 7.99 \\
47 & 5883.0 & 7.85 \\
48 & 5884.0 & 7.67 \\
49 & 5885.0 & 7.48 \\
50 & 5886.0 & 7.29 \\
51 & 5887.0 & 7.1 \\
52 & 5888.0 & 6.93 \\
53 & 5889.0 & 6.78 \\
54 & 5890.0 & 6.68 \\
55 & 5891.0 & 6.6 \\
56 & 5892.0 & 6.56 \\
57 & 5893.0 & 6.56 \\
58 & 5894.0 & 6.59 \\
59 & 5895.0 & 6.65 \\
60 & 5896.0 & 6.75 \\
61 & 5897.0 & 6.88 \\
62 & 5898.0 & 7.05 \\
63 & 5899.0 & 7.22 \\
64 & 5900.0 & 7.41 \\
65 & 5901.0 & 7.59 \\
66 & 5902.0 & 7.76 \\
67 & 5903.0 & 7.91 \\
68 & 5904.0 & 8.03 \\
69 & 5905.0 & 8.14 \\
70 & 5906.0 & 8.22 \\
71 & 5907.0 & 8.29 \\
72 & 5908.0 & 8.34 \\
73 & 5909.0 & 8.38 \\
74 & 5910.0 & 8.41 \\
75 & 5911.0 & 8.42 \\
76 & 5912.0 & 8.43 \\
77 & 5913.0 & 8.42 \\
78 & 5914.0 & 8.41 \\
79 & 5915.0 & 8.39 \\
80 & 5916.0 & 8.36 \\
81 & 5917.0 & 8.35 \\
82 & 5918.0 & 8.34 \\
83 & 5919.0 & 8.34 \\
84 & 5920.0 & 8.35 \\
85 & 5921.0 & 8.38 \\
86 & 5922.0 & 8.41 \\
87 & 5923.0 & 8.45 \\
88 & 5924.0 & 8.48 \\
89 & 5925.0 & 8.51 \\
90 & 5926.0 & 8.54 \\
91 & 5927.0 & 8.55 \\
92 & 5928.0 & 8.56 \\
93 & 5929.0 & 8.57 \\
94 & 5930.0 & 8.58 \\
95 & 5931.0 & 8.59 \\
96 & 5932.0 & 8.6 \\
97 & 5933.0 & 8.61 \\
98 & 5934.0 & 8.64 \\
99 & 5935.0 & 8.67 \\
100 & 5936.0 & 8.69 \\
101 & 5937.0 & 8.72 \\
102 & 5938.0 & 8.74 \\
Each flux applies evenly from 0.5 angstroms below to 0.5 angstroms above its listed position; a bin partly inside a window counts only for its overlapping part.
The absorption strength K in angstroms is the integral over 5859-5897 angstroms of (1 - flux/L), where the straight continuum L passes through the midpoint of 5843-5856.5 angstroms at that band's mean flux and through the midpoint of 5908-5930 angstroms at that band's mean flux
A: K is 3.8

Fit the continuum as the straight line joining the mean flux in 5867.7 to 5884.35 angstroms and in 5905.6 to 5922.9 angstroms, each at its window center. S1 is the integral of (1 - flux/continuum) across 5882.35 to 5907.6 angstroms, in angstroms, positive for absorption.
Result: 2.9 angstroms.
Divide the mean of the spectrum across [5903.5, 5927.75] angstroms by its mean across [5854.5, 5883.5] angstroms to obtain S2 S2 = 1.02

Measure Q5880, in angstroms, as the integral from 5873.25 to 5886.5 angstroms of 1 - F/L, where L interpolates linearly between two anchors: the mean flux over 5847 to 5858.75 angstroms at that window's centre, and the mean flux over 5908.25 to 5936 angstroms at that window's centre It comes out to 0.8 angstroms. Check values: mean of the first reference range 8.54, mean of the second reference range 8.47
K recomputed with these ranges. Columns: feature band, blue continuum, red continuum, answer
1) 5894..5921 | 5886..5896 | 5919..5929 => -1.2 angstroms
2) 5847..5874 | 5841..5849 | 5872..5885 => 0.5 angstroms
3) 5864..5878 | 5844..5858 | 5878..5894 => -0.5 angstroms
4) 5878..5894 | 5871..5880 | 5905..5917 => 1.8 angstroms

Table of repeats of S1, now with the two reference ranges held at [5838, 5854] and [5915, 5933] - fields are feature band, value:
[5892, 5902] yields 1.83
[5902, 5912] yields 0.35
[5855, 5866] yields 0.50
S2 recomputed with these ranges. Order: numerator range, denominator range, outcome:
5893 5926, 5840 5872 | 0.95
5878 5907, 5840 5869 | 0.87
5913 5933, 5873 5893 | 1.11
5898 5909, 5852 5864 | 0.94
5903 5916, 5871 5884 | 1.02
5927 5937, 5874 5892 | 1.13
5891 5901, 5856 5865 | 0.83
